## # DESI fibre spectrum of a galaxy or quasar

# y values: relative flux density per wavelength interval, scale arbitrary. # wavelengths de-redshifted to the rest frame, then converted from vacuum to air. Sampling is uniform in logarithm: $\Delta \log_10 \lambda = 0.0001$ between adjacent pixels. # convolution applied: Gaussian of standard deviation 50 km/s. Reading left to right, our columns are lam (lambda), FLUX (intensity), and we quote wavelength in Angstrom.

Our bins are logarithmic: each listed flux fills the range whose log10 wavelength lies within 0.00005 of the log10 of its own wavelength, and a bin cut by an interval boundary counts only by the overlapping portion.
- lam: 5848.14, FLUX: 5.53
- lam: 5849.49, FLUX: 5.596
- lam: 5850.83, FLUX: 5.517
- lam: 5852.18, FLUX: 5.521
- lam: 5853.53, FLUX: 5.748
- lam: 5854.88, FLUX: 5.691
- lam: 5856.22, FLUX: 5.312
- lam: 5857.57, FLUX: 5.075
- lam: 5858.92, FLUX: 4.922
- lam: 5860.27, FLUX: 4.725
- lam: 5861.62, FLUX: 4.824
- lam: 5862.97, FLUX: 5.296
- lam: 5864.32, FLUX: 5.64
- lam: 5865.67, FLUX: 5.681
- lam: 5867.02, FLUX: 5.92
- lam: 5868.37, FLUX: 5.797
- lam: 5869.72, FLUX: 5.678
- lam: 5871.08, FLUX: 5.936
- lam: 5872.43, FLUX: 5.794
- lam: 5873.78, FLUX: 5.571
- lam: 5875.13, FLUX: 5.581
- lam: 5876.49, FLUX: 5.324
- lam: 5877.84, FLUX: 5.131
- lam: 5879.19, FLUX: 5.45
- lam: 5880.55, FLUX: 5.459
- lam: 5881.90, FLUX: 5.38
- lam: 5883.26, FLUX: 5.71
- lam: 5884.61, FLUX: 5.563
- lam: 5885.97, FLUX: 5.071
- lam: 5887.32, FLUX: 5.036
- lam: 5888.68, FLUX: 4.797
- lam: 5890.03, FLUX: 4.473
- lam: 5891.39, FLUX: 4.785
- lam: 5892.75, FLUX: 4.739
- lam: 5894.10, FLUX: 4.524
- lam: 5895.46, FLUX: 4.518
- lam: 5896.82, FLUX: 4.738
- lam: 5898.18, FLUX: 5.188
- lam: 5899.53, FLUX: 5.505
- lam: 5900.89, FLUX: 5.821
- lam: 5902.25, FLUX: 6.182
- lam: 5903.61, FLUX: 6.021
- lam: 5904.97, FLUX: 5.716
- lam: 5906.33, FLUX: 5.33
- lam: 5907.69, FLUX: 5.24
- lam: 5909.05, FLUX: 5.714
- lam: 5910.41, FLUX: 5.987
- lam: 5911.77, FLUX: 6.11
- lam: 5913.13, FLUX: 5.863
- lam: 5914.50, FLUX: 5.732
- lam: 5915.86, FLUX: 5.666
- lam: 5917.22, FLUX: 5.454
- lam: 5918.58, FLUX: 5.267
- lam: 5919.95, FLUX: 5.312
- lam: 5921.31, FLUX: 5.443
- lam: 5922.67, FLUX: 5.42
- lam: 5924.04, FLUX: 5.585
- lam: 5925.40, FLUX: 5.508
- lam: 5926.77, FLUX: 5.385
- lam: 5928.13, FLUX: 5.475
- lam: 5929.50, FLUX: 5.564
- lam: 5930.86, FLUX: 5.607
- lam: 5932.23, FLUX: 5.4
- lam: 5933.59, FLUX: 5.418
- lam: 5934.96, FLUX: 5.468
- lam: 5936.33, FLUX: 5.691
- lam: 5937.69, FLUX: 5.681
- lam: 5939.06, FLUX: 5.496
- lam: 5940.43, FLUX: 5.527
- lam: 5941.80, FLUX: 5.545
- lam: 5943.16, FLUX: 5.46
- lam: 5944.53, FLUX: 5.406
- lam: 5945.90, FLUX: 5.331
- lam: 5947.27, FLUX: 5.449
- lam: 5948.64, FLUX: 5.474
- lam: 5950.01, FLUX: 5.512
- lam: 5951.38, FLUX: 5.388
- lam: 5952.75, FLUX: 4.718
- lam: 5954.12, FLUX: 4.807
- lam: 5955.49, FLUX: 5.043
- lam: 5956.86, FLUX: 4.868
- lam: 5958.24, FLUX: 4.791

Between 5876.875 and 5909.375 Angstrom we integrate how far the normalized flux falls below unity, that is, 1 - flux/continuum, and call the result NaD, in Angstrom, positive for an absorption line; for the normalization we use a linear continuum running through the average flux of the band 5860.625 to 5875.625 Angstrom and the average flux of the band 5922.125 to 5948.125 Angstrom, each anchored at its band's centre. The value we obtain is 1.8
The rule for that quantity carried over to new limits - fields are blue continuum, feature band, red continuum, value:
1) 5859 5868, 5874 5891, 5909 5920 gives 0.68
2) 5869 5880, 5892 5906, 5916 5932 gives 0.54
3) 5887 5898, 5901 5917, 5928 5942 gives -2.36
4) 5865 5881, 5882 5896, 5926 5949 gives 1.60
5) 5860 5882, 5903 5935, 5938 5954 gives -0.89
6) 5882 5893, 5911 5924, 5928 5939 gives -0.54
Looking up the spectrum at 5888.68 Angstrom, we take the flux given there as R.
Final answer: 4.797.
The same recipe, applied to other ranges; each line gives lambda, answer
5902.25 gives 6.182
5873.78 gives 5.571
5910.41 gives 5.987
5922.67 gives 5.42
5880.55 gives 5.459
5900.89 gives 5.821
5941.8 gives 5.545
